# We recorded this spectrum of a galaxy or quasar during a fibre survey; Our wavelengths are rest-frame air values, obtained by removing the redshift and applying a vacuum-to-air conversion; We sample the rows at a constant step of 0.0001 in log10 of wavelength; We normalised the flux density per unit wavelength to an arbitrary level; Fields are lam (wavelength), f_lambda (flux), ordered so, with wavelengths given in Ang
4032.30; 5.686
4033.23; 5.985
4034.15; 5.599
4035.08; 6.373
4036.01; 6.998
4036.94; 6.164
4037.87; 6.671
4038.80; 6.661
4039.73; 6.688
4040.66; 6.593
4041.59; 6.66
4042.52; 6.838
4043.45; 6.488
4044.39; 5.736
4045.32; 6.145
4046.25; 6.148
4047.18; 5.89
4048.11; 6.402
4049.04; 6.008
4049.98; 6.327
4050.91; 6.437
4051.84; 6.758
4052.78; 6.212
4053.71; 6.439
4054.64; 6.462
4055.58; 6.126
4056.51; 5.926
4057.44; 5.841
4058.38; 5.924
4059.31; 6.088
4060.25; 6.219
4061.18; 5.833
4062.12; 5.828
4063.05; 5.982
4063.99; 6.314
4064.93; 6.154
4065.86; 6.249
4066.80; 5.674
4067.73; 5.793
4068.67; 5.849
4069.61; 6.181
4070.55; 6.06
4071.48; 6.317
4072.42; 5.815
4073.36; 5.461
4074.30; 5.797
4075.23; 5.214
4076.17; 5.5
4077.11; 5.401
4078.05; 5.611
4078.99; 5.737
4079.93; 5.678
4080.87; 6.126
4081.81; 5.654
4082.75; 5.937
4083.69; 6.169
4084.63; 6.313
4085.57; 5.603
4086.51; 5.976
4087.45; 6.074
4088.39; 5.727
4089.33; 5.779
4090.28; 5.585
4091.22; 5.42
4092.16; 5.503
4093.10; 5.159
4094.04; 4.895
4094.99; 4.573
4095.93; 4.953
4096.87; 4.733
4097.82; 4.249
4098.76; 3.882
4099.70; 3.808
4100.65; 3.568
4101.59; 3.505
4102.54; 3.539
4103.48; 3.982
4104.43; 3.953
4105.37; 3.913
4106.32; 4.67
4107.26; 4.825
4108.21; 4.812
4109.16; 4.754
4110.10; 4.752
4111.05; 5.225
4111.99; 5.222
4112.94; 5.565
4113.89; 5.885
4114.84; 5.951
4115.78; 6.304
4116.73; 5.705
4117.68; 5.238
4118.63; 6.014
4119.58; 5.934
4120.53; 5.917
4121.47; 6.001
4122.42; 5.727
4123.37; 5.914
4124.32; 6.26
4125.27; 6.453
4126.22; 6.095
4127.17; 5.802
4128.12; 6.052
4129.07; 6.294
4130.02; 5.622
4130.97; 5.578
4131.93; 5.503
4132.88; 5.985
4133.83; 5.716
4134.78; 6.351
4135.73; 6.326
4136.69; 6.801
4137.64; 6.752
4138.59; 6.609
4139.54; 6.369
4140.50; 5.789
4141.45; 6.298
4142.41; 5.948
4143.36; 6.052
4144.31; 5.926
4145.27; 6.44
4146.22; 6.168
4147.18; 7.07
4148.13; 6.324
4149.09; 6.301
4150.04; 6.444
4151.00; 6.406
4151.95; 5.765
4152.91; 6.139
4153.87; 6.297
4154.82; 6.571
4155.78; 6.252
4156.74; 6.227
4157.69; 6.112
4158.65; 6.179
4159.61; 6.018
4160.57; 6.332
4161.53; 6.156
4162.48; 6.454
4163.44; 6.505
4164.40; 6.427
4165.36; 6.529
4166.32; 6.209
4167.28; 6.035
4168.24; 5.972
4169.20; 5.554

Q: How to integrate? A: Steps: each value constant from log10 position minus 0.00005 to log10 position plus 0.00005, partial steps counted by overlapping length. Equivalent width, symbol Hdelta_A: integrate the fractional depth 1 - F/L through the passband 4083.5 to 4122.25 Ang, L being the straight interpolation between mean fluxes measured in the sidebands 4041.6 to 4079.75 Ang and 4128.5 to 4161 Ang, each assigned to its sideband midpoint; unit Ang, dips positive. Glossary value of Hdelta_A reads 6.4 Ang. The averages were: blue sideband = 6.03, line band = 5.11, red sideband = 6.2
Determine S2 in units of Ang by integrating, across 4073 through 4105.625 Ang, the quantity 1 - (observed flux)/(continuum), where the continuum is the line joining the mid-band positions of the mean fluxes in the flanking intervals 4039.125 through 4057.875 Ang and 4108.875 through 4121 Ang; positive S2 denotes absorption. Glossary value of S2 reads 4.2 Ang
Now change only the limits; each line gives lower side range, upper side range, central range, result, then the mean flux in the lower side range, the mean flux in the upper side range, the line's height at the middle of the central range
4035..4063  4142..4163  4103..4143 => 3.68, 6.29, 6.26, 6.27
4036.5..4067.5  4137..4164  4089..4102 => 3.28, 6.24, 6.29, 6.26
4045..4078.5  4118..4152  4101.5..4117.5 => 3.15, 6.01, 6.14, 6.1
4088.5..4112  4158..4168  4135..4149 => -1.55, 4.62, 6.27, 5.72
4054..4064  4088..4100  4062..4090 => -1.82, 6.04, 4.95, 5.52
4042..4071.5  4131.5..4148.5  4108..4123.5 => 1.57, 6.14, 6.25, 6.22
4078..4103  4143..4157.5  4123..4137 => -0.31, 5.17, 6.29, 5.91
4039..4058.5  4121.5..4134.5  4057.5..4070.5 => 0.47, 6.3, 5.93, 6.23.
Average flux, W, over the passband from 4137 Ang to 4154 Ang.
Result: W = 6.29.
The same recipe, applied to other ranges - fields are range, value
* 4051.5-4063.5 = 6.12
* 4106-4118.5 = 5.33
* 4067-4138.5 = 5.49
